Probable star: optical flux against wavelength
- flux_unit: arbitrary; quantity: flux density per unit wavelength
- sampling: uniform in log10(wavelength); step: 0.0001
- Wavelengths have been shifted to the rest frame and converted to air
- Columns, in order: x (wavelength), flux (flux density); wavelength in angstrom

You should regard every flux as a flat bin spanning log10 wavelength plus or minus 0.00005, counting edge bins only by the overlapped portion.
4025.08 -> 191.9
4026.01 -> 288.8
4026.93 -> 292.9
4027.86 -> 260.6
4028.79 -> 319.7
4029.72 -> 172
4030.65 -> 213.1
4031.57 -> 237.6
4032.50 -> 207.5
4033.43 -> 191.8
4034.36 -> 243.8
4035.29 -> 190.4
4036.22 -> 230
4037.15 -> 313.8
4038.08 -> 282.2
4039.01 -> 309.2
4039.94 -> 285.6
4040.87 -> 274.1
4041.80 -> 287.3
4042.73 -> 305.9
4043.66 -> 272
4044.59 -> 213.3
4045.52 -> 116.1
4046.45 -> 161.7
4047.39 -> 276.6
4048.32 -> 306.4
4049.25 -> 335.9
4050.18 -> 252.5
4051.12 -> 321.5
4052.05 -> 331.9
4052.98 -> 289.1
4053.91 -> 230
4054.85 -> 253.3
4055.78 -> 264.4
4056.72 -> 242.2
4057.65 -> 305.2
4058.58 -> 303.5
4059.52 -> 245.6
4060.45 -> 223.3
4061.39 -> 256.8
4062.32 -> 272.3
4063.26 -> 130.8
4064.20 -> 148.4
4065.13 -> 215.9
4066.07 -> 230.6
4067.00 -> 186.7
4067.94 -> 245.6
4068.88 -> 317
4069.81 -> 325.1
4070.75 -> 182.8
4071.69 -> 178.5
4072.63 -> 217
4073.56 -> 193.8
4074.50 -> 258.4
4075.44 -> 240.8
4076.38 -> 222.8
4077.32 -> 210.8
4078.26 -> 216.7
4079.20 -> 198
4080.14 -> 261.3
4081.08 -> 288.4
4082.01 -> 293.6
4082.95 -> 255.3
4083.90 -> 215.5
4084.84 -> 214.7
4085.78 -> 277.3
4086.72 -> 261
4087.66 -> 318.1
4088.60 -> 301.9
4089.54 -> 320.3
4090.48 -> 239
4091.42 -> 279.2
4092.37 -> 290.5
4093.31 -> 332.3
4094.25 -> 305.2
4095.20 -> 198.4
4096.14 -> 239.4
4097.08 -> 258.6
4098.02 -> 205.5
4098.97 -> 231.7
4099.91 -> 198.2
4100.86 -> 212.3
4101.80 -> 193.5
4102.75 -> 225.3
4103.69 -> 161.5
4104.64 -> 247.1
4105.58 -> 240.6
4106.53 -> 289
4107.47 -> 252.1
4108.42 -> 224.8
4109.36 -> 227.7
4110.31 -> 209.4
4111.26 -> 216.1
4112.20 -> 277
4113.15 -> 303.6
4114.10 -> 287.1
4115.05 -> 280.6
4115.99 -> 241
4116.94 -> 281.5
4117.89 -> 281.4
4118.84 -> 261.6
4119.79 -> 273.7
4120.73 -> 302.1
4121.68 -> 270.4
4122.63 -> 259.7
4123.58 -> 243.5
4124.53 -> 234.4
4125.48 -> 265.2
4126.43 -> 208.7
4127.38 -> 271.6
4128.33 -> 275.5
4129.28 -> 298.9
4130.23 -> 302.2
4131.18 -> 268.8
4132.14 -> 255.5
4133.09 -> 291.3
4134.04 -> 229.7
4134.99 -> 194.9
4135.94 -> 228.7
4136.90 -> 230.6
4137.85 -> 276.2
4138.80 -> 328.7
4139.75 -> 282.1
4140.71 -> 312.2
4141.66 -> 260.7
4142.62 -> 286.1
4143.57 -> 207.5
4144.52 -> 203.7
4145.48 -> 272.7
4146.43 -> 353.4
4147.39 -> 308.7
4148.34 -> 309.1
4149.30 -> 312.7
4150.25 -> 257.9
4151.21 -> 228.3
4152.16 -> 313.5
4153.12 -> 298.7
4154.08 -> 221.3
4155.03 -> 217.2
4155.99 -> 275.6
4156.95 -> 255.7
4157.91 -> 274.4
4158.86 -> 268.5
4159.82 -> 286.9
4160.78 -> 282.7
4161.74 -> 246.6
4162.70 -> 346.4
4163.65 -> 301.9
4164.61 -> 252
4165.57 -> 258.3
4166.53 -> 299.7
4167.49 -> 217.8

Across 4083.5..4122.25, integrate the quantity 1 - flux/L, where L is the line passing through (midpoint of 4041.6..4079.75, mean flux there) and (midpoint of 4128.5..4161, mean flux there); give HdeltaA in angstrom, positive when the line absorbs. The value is 0.3 angstrom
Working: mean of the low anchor 243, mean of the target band 255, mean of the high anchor 270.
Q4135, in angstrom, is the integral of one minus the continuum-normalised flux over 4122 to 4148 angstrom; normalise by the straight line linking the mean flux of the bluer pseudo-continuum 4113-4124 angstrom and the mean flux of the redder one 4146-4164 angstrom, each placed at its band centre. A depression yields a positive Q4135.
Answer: 1.1 angstrom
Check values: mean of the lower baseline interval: 273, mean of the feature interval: 265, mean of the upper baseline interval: 282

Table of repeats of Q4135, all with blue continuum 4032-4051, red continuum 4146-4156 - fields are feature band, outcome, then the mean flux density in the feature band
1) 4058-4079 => 2.6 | 228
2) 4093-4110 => 2.2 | 235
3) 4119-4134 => 0.5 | 267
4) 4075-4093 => 0.4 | 259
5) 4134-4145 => 1.0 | 254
